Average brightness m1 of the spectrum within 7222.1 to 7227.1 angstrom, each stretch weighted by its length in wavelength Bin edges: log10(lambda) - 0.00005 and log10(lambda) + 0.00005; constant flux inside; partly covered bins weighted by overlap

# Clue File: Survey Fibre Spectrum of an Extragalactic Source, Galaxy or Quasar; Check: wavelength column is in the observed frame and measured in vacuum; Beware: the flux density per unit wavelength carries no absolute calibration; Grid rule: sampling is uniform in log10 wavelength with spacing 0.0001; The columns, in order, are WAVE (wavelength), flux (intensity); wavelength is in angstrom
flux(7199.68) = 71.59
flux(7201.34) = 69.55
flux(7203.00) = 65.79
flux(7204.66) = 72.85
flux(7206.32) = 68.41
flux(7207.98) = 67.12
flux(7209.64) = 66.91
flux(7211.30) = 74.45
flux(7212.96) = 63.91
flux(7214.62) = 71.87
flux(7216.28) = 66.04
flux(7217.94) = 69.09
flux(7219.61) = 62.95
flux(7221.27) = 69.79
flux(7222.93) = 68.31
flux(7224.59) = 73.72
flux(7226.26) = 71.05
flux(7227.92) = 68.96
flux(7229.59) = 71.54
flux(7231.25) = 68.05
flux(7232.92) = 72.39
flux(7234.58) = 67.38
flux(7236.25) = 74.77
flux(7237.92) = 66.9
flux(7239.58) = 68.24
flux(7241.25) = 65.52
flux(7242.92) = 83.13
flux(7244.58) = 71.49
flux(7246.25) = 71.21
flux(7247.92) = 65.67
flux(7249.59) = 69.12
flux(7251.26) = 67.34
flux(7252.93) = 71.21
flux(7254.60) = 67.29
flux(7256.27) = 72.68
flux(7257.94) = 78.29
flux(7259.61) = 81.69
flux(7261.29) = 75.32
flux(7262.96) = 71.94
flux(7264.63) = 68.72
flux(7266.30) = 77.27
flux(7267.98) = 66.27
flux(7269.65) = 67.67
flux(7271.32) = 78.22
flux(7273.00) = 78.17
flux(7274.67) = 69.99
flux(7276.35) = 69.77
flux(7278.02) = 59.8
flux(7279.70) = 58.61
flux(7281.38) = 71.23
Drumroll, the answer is 71.1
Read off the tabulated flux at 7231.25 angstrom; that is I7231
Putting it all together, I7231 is 68.05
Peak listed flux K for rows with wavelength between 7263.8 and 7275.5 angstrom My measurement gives 78.22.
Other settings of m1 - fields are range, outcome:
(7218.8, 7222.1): 66.5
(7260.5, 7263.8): 73.7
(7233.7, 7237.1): 71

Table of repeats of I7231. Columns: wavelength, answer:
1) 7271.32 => 78.22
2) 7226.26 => 71.05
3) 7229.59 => 71.54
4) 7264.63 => 68.72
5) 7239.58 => 68.24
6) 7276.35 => 69.77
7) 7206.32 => 68.41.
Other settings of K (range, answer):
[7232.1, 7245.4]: 83.13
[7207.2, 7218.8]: 74.45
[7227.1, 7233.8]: 72.39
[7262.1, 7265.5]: 71.94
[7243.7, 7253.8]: 71.49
